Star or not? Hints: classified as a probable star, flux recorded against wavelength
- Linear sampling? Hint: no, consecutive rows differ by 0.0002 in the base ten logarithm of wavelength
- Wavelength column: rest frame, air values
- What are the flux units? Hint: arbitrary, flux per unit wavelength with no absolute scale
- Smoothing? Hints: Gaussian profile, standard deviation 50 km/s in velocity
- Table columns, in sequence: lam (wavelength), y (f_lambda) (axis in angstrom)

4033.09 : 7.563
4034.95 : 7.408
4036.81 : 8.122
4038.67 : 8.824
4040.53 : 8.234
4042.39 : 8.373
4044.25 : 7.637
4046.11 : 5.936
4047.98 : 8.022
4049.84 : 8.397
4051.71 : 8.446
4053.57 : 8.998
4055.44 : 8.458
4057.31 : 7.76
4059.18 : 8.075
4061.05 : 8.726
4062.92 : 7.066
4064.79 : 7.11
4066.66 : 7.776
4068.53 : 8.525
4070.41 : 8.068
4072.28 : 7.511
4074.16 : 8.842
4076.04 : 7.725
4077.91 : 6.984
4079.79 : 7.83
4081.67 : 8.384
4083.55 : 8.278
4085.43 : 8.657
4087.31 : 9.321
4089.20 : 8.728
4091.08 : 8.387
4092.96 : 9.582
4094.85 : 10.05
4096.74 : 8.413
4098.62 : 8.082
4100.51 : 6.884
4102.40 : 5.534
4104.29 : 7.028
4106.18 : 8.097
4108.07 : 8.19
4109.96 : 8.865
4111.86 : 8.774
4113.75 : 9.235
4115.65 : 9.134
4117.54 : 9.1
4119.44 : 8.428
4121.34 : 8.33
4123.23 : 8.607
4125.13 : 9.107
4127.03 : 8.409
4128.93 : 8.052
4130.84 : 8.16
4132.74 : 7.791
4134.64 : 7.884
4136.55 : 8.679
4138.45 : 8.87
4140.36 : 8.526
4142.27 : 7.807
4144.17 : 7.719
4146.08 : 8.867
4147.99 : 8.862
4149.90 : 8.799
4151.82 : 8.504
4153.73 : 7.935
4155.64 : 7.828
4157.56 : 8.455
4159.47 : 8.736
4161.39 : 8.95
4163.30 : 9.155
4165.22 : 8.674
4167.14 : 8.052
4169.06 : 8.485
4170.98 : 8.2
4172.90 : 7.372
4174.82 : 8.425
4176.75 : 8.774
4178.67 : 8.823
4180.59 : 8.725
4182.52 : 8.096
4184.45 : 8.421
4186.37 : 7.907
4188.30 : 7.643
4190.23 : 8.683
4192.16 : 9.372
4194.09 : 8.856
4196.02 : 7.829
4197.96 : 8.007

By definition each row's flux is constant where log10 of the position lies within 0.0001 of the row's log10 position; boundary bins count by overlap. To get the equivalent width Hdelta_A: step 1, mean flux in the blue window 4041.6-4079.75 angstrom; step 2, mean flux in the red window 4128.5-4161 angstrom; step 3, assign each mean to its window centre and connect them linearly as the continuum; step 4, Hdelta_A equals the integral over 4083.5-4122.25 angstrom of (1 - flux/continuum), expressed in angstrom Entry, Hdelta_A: -1.5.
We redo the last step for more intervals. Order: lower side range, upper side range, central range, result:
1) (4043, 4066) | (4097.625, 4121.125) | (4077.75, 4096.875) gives -1.5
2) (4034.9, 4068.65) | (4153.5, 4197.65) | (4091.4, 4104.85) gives 0.3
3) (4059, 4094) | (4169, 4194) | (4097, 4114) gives 0.9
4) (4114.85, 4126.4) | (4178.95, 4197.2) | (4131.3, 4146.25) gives 0.8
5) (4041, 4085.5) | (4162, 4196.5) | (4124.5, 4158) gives -0.2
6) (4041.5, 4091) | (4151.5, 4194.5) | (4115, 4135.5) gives -0.4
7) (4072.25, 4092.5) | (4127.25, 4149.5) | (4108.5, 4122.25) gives -0.8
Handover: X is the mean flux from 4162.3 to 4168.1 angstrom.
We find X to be 8.63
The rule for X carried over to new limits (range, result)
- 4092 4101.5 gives 8.59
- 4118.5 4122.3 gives 8.39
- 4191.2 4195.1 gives 9.11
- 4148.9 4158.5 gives 8.3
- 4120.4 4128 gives 8.62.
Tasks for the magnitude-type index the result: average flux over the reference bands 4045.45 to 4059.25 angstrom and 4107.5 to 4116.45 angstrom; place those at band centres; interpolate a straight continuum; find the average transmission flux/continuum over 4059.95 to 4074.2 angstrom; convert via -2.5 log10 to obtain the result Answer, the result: 0.05 mag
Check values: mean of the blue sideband 8.05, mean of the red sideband 8.86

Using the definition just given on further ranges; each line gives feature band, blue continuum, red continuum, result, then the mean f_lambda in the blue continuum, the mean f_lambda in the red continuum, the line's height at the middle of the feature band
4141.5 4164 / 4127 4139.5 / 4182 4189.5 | -0.04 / 8.25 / 8.03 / 8.17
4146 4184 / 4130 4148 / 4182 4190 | -0.04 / 8.29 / 8.08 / 8.17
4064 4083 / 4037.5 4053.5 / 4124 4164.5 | 0.04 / 8.04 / 8.43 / 8.15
